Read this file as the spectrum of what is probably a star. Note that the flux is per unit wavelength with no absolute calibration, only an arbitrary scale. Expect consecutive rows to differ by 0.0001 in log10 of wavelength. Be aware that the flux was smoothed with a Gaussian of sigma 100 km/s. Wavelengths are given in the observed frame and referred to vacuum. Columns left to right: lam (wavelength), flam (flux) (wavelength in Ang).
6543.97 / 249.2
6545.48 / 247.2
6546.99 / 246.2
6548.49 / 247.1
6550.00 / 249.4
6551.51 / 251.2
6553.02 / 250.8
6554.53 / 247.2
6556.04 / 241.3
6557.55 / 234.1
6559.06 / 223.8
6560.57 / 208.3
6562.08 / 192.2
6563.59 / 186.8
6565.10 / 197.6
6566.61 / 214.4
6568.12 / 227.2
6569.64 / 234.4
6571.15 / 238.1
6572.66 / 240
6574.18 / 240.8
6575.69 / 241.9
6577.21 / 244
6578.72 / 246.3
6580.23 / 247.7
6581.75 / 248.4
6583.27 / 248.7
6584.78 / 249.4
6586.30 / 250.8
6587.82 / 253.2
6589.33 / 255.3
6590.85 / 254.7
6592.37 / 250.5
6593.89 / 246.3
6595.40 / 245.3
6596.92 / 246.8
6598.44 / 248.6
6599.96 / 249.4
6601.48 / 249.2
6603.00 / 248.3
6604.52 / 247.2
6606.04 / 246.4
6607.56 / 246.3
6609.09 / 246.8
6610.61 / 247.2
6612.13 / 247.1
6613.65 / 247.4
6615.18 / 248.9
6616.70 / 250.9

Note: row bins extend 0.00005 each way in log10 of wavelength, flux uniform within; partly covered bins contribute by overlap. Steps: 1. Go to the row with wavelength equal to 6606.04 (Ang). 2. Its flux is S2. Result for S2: 246.4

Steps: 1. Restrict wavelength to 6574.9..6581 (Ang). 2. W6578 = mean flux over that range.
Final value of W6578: 245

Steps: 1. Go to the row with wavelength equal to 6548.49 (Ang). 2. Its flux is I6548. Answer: 247.1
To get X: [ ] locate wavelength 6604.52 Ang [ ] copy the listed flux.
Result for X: 247.2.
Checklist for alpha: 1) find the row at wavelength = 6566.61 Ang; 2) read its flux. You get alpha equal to 214.4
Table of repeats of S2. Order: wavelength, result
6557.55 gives 234.1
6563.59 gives 186.8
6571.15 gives 238.1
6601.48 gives 249.2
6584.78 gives 249.4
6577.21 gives 244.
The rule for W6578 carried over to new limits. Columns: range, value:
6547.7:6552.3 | 249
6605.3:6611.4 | 247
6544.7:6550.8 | 247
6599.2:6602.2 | 249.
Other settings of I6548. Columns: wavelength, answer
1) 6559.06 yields 223.8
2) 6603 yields 248.3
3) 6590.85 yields 254.7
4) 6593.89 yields 246.3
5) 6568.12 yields 227.2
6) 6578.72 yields 246.3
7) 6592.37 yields 250.5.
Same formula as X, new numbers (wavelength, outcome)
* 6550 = 249.4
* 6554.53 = 247.2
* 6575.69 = 241.9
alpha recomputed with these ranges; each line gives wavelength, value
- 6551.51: 251.2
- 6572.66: 240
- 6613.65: 247.4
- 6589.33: 255.3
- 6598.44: 248.6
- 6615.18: 248.9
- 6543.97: 249.2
